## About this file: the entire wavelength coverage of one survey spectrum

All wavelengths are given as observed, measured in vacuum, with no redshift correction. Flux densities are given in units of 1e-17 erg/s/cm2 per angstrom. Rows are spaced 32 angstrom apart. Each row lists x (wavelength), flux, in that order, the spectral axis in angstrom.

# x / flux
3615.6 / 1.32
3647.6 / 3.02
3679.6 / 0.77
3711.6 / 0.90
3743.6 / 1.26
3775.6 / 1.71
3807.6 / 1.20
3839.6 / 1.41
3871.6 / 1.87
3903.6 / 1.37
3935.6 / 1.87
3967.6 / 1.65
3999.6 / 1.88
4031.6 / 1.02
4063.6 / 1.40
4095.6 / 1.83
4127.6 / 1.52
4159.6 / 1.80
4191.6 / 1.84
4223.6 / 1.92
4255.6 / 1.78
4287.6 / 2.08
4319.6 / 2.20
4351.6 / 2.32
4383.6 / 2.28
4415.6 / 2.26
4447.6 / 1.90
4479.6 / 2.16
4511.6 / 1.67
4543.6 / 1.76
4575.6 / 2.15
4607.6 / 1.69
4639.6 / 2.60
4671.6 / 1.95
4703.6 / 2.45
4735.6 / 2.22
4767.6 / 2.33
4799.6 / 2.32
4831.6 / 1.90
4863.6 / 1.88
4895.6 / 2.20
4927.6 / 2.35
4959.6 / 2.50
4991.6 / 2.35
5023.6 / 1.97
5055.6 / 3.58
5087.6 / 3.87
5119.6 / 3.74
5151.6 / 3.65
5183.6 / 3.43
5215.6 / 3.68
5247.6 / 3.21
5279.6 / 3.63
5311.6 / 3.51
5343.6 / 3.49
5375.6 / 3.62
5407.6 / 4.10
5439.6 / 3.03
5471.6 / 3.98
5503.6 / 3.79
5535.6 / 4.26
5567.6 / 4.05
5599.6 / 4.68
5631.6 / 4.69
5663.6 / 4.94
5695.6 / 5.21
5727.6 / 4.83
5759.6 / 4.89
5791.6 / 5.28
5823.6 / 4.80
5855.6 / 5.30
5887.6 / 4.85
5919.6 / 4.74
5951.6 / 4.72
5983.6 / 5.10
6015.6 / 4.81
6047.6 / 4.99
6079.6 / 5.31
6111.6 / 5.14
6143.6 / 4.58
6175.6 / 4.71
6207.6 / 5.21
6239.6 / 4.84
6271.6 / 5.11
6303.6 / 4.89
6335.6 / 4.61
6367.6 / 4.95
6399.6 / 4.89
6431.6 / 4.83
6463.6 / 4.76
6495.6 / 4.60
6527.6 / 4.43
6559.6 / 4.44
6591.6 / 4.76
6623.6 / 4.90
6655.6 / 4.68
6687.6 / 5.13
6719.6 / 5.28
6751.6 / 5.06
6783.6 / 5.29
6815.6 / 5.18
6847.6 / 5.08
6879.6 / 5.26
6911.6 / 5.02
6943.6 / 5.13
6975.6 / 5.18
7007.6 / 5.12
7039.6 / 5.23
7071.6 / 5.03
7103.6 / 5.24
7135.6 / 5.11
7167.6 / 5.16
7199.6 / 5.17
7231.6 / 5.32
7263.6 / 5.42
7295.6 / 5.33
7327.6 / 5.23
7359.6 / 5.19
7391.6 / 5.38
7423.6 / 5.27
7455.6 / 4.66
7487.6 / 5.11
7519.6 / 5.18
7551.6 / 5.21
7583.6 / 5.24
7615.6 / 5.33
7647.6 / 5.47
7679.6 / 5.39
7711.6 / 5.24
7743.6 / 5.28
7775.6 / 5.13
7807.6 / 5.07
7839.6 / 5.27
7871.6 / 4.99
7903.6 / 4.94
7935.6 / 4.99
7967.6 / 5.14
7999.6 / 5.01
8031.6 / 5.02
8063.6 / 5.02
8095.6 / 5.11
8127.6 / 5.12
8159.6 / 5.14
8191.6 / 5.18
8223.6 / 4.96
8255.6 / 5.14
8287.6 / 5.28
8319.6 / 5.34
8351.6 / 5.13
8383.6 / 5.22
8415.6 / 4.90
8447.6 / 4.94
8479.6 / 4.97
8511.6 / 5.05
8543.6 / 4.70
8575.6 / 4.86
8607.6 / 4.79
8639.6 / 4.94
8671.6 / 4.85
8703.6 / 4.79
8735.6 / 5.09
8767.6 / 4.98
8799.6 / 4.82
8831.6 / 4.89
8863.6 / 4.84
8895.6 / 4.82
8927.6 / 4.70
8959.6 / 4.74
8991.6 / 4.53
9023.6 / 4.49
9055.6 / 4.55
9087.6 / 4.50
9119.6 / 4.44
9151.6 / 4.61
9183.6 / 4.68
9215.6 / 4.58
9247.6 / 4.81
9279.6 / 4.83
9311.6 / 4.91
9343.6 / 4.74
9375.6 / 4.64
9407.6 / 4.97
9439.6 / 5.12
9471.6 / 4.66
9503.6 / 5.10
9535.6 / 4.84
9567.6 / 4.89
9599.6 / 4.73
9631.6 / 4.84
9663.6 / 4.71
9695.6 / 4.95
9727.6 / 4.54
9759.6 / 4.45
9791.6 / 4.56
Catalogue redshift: 0.265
